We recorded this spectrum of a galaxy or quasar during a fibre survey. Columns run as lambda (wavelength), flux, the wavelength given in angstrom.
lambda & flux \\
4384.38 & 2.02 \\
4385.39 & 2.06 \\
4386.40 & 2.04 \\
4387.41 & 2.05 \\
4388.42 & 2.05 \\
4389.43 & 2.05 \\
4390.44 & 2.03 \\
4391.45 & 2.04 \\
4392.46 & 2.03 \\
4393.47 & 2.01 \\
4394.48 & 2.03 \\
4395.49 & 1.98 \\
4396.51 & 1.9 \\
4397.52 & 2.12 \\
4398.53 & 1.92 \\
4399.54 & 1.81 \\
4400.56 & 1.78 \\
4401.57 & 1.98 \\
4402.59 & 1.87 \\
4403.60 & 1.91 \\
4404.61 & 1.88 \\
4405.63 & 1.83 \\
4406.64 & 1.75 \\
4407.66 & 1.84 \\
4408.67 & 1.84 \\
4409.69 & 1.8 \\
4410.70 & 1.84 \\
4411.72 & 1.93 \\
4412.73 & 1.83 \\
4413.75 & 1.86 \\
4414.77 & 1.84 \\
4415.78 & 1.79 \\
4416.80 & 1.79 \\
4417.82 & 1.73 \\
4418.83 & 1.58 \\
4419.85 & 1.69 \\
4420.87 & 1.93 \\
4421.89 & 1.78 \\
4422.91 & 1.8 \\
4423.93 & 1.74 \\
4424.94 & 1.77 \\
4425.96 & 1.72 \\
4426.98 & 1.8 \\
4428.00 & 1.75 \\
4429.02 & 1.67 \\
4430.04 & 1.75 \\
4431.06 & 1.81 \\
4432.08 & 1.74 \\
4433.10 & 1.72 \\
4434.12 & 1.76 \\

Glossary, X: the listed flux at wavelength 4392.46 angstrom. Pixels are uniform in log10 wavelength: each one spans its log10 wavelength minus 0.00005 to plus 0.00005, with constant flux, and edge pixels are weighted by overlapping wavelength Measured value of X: 2.03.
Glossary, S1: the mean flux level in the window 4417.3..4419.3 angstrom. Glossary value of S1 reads 1.66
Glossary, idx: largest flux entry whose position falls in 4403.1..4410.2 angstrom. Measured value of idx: 1.91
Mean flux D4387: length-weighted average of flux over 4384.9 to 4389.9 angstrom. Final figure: 2.05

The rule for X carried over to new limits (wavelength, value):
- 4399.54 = 1.81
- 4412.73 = 1.83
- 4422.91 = 1.8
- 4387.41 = 2.05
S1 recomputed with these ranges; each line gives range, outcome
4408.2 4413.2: 1.85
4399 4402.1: 1.85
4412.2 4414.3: 1.84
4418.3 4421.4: 1.73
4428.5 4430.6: 1.71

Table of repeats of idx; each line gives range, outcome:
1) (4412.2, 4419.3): 1.86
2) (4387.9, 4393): 2.05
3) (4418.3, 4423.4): 1.93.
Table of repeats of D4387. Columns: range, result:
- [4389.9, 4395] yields 2.03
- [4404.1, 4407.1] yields 1.82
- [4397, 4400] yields 1.96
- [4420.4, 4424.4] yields 1.81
